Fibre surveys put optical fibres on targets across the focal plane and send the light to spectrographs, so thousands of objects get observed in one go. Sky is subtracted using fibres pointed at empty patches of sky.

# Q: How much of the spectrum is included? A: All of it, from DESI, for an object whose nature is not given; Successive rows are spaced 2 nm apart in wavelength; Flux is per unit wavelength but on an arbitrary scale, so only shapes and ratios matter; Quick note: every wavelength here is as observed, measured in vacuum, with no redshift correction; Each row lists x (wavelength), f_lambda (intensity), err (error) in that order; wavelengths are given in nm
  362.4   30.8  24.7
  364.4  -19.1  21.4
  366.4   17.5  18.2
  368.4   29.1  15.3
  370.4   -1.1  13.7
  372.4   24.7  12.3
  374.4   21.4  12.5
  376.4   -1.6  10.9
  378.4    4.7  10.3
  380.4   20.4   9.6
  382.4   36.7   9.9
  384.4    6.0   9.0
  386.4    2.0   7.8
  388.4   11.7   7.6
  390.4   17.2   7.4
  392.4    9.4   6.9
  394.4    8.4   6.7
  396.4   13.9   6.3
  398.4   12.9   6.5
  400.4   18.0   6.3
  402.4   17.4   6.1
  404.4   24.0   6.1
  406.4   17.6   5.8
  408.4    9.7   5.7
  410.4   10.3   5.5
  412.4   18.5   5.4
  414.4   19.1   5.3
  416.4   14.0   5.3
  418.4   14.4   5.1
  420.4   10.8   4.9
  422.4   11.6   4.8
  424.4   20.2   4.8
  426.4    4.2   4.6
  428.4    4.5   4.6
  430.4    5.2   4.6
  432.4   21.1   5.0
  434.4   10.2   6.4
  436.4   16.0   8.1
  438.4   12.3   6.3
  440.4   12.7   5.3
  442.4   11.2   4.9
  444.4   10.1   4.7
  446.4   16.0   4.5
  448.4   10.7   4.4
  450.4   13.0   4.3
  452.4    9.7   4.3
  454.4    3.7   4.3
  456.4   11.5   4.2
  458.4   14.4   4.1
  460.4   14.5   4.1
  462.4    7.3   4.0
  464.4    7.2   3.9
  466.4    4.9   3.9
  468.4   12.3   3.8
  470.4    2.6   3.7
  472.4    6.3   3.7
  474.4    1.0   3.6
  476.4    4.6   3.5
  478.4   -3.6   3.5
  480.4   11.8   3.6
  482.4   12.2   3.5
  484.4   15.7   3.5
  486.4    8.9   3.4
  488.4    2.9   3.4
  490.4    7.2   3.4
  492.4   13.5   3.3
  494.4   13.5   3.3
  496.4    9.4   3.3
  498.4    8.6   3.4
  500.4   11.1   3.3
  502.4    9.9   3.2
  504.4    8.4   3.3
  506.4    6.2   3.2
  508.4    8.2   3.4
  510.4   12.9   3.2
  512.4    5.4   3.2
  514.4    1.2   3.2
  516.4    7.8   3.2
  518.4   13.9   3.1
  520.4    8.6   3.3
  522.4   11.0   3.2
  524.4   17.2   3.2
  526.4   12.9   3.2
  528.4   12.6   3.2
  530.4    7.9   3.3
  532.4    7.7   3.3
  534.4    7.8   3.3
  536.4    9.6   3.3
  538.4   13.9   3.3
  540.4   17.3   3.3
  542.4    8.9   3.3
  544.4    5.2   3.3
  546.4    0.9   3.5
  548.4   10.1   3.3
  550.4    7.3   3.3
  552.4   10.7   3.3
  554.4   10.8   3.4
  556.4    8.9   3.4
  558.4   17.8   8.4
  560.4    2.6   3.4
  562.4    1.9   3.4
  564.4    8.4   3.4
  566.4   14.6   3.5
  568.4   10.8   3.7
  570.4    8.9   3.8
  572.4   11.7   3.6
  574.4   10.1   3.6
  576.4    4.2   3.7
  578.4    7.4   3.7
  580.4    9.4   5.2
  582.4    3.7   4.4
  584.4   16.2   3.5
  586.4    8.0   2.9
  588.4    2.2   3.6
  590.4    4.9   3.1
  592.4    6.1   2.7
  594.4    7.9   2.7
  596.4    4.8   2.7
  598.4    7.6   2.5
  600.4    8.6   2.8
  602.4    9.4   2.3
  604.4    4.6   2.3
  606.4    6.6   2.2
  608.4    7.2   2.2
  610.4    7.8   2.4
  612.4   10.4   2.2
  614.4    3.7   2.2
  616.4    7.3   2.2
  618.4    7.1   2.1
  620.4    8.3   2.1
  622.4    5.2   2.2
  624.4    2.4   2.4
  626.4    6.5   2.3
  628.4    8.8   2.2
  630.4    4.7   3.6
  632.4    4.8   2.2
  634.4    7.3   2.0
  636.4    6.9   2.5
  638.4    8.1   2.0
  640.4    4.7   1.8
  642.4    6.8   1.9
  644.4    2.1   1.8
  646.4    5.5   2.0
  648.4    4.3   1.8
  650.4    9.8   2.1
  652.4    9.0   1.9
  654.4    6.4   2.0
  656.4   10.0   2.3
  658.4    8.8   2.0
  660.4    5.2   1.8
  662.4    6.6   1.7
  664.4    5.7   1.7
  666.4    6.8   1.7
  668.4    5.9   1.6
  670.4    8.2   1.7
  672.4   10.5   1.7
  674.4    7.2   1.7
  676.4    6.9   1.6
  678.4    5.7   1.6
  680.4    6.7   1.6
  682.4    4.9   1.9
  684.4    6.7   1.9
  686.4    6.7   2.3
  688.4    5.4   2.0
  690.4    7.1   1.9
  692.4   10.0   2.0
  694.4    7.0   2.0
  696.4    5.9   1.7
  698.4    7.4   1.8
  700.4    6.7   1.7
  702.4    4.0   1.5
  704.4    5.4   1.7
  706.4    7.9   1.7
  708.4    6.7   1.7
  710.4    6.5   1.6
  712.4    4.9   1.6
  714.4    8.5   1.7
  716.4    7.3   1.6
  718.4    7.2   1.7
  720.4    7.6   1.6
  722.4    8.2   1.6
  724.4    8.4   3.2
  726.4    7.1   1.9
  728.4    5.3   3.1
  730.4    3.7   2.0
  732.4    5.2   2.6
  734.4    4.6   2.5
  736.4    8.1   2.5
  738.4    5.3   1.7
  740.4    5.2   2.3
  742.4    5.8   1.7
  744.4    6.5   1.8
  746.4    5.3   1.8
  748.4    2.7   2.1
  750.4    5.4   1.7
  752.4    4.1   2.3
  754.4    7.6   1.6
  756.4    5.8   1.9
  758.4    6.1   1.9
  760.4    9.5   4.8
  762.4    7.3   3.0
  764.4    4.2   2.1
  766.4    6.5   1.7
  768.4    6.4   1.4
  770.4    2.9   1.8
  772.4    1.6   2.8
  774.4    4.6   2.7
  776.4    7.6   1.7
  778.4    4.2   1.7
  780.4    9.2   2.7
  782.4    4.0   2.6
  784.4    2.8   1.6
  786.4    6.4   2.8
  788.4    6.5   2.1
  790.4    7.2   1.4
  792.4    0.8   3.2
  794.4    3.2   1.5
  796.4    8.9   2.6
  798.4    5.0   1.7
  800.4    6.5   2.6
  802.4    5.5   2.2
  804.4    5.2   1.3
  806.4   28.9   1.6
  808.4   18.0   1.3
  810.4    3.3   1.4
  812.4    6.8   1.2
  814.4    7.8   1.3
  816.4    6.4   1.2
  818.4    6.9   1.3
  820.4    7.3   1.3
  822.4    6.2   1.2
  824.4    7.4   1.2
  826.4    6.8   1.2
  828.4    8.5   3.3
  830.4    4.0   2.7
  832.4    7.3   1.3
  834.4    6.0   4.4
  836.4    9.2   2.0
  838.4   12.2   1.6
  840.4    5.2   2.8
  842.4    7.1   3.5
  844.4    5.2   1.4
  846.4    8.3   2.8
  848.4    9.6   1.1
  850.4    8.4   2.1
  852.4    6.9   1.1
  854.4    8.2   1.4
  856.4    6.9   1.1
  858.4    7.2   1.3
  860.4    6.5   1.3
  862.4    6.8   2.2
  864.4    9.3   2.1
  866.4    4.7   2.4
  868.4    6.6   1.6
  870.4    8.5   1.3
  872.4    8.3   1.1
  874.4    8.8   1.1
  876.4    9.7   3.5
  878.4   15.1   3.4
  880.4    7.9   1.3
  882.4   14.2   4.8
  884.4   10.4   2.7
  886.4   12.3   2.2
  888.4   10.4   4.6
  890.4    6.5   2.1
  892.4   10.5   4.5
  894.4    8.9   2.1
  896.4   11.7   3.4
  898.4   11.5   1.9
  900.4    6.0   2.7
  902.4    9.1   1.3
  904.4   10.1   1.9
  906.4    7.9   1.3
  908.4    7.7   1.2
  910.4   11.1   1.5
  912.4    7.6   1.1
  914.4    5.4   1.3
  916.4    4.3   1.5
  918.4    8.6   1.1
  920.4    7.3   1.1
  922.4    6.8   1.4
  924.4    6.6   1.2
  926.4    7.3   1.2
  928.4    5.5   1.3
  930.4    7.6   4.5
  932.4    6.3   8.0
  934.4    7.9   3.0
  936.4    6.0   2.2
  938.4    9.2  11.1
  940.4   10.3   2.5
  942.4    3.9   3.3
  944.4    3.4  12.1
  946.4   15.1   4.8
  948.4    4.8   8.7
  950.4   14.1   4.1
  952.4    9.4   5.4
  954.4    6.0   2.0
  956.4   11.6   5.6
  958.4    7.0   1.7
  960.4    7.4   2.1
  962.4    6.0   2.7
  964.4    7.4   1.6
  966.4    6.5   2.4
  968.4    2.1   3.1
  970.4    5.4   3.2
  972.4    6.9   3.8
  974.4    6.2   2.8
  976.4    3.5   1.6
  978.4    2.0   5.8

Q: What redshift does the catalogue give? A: 1.17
